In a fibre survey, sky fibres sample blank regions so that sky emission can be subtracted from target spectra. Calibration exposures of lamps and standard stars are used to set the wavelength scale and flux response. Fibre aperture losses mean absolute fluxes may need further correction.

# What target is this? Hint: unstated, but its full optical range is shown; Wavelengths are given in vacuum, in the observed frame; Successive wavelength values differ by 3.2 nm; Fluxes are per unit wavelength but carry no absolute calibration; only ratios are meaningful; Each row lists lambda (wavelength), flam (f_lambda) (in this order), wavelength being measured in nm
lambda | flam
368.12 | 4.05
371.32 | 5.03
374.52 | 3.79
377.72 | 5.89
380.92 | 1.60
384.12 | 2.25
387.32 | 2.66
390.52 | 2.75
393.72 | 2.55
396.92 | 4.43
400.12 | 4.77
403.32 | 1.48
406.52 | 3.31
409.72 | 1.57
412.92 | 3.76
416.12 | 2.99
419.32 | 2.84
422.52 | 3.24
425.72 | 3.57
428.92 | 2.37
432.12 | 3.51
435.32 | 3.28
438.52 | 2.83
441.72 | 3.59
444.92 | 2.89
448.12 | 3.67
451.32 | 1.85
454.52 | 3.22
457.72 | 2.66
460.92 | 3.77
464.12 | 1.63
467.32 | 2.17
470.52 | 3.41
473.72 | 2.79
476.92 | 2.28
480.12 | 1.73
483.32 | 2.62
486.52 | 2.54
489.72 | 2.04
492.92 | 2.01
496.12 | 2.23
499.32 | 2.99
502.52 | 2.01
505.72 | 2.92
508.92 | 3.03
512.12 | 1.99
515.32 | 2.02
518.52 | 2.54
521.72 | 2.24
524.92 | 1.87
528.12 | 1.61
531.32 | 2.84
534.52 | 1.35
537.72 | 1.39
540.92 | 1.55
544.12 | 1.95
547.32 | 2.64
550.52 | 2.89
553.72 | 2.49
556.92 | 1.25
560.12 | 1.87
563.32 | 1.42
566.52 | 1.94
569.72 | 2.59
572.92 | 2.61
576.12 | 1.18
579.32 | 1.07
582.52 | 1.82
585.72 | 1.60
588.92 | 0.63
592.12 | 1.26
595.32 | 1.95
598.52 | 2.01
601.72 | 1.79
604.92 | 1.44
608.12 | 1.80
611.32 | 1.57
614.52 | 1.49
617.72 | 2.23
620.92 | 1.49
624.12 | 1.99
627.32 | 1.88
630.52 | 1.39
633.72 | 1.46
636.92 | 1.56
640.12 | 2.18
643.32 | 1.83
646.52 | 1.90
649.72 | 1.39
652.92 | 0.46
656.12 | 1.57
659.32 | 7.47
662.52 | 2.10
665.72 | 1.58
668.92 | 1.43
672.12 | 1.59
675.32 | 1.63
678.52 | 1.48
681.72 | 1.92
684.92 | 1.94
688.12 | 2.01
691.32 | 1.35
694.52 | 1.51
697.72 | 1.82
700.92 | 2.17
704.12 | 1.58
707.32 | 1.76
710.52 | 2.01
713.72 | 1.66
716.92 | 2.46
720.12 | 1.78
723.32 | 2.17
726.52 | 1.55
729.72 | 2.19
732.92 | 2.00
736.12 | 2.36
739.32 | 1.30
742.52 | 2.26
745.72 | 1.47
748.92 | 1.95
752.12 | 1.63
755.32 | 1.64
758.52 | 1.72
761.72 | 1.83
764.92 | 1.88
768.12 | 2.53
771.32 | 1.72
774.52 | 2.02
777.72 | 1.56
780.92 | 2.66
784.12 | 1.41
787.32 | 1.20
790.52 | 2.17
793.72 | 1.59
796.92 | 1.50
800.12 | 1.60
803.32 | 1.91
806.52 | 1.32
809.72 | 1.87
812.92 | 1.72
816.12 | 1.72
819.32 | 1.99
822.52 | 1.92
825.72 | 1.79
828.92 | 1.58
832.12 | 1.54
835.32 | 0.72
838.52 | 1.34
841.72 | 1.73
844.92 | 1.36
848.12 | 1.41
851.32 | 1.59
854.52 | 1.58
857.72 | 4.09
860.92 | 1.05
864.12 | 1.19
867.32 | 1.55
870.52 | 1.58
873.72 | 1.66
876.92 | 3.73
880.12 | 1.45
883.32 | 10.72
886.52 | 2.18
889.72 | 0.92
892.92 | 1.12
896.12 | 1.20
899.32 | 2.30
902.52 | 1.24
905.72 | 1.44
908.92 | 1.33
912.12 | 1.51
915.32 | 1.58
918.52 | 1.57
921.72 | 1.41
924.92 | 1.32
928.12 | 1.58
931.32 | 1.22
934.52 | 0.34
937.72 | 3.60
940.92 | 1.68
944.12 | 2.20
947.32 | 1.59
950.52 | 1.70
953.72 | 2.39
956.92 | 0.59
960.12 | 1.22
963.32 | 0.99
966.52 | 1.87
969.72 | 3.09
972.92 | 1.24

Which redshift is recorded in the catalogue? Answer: 0.766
